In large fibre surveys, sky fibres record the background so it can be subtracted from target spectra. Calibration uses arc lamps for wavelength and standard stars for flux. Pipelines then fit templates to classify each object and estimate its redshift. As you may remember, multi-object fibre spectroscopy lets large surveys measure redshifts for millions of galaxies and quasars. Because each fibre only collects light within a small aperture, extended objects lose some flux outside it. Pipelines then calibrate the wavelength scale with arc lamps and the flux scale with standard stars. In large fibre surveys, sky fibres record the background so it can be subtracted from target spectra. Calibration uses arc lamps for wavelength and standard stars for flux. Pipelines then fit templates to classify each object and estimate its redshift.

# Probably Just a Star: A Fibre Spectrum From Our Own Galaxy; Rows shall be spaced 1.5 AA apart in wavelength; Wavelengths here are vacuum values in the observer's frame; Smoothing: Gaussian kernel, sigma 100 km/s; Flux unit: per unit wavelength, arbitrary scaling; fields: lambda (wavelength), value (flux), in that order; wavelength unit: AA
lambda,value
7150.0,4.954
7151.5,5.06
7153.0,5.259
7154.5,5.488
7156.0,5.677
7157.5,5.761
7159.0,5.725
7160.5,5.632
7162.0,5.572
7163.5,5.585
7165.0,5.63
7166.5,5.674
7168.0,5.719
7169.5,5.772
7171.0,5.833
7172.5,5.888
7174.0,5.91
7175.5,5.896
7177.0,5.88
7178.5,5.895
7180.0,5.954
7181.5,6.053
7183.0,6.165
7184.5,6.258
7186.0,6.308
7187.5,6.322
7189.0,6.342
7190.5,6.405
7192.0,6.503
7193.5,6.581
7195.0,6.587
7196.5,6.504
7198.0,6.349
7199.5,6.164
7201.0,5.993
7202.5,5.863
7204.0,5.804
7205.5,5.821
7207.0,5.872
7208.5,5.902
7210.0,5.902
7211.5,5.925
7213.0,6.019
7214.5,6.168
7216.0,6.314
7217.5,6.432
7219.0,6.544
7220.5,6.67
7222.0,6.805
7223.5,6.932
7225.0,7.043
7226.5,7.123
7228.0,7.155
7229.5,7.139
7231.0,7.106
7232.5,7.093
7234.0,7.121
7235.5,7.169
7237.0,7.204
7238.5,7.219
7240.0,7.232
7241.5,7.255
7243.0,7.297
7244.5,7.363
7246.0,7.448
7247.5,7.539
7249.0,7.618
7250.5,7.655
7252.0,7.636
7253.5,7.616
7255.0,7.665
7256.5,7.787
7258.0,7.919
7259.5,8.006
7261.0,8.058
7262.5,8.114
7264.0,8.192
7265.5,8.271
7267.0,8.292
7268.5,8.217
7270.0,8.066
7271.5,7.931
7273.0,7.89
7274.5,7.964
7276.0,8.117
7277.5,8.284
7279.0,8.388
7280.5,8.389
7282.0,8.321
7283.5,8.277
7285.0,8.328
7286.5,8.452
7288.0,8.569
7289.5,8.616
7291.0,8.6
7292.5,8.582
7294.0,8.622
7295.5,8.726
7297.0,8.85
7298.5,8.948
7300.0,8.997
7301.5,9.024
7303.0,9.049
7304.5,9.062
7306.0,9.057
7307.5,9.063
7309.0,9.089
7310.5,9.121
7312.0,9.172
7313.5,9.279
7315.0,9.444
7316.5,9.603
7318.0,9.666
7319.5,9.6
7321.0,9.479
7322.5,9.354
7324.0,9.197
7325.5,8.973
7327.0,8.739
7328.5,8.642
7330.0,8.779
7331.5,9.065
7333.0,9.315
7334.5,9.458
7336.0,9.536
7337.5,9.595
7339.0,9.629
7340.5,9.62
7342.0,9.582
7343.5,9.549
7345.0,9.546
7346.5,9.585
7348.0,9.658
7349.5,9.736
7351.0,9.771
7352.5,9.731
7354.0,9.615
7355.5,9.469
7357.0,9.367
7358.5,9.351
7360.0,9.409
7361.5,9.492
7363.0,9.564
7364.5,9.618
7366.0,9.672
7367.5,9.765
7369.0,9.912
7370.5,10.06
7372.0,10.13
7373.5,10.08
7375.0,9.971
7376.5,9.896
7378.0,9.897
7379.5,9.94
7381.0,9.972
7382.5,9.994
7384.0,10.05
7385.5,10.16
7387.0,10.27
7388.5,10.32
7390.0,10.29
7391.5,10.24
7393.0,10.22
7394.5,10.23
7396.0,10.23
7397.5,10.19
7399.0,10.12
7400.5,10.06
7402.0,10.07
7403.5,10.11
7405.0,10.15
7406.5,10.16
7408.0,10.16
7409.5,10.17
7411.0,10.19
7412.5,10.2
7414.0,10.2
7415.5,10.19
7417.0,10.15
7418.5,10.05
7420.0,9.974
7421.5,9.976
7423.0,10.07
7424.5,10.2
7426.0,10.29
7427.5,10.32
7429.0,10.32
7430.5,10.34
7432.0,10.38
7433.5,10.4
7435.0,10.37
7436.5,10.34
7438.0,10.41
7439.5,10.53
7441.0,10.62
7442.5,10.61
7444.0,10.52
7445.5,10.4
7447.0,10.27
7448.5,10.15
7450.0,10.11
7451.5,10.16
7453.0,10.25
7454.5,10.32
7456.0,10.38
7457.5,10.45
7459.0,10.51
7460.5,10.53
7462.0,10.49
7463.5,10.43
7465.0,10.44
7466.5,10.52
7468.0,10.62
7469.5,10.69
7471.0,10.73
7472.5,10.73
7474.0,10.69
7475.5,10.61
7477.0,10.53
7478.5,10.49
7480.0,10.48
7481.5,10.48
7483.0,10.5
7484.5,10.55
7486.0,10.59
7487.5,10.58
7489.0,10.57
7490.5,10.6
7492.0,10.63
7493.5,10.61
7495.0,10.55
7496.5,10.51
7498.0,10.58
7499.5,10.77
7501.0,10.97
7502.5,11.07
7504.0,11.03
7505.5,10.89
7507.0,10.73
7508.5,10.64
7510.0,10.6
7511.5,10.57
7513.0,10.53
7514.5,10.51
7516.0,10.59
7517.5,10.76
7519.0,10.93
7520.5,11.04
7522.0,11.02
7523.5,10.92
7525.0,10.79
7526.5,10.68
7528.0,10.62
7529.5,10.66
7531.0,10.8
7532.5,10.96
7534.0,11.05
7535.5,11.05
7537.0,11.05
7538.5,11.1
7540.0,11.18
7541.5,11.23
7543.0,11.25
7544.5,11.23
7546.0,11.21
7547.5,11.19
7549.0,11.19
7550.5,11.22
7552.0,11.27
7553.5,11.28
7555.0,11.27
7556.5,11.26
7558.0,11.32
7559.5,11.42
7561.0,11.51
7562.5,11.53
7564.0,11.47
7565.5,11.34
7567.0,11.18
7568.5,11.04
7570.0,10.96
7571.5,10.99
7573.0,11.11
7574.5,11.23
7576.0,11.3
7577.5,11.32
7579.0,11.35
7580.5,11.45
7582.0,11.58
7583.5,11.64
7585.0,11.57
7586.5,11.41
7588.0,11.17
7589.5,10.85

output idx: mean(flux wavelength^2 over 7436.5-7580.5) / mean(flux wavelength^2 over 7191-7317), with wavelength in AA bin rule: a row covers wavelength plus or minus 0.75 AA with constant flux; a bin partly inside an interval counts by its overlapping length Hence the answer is 1.51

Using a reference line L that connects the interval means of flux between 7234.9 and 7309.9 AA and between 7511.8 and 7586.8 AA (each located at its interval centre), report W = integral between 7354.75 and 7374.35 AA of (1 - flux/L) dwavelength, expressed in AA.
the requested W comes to -1.1 AA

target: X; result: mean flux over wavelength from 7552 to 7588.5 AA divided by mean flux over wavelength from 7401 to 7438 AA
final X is 1.11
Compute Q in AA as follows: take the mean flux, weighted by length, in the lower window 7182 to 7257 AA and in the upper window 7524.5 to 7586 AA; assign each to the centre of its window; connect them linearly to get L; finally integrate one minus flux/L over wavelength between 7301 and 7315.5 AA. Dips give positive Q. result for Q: -2.2 AA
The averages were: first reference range 6.73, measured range 9.13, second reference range 11.2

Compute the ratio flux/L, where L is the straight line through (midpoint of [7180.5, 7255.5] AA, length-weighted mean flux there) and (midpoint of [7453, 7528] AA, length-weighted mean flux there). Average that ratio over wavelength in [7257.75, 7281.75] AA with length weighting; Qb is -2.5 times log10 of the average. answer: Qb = -0.10 mag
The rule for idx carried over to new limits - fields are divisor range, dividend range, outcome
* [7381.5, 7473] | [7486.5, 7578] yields 1.10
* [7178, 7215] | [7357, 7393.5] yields 1.69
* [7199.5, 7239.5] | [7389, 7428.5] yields 1.63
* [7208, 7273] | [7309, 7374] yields 1.34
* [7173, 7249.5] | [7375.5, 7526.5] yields 1.70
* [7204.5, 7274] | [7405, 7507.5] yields 1.54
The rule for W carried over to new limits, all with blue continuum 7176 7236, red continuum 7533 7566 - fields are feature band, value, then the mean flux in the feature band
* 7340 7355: -2.21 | 9.64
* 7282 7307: -3.51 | 8.73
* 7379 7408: -3.53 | 10.1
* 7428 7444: -1.30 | 10.4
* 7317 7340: -3.24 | 9.28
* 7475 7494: -0.40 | 10.6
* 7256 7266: -1.22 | 8.05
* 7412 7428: -1.22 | 10.1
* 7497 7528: -0.13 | 10.8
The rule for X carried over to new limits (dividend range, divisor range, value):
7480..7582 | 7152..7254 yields 1.71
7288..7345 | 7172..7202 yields 1.48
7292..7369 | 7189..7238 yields 1.43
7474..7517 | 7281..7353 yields 1.16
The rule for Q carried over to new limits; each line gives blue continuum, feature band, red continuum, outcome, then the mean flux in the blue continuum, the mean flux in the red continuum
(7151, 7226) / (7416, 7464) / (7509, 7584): -3.7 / 6.05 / 11.1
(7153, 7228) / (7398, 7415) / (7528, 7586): -1.9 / 6.11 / 11.2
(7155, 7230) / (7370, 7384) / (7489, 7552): -1.9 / 6.15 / 10.9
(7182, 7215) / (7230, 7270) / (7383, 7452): -2.8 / 6.17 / 10.2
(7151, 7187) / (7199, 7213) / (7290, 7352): 1.5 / 5.78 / 9.23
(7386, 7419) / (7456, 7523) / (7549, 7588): 0.8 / 10.2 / 11.3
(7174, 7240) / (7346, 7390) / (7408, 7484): -3.5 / 6.43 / 10.4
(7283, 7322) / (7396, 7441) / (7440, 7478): -0.6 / 8.98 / 10.5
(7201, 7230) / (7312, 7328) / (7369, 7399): -1.2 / 6.37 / 10.1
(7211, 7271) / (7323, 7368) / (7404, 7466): -2.6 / 7.32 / 10.3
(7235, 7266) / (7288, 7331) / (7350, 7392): -1.6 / 7.63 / 9.85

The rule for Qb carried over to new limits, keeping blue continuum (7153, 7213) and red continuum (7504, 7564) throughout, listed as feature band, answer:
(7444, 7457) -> -0.05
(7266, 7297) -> -0.13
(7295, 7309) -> -0.17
